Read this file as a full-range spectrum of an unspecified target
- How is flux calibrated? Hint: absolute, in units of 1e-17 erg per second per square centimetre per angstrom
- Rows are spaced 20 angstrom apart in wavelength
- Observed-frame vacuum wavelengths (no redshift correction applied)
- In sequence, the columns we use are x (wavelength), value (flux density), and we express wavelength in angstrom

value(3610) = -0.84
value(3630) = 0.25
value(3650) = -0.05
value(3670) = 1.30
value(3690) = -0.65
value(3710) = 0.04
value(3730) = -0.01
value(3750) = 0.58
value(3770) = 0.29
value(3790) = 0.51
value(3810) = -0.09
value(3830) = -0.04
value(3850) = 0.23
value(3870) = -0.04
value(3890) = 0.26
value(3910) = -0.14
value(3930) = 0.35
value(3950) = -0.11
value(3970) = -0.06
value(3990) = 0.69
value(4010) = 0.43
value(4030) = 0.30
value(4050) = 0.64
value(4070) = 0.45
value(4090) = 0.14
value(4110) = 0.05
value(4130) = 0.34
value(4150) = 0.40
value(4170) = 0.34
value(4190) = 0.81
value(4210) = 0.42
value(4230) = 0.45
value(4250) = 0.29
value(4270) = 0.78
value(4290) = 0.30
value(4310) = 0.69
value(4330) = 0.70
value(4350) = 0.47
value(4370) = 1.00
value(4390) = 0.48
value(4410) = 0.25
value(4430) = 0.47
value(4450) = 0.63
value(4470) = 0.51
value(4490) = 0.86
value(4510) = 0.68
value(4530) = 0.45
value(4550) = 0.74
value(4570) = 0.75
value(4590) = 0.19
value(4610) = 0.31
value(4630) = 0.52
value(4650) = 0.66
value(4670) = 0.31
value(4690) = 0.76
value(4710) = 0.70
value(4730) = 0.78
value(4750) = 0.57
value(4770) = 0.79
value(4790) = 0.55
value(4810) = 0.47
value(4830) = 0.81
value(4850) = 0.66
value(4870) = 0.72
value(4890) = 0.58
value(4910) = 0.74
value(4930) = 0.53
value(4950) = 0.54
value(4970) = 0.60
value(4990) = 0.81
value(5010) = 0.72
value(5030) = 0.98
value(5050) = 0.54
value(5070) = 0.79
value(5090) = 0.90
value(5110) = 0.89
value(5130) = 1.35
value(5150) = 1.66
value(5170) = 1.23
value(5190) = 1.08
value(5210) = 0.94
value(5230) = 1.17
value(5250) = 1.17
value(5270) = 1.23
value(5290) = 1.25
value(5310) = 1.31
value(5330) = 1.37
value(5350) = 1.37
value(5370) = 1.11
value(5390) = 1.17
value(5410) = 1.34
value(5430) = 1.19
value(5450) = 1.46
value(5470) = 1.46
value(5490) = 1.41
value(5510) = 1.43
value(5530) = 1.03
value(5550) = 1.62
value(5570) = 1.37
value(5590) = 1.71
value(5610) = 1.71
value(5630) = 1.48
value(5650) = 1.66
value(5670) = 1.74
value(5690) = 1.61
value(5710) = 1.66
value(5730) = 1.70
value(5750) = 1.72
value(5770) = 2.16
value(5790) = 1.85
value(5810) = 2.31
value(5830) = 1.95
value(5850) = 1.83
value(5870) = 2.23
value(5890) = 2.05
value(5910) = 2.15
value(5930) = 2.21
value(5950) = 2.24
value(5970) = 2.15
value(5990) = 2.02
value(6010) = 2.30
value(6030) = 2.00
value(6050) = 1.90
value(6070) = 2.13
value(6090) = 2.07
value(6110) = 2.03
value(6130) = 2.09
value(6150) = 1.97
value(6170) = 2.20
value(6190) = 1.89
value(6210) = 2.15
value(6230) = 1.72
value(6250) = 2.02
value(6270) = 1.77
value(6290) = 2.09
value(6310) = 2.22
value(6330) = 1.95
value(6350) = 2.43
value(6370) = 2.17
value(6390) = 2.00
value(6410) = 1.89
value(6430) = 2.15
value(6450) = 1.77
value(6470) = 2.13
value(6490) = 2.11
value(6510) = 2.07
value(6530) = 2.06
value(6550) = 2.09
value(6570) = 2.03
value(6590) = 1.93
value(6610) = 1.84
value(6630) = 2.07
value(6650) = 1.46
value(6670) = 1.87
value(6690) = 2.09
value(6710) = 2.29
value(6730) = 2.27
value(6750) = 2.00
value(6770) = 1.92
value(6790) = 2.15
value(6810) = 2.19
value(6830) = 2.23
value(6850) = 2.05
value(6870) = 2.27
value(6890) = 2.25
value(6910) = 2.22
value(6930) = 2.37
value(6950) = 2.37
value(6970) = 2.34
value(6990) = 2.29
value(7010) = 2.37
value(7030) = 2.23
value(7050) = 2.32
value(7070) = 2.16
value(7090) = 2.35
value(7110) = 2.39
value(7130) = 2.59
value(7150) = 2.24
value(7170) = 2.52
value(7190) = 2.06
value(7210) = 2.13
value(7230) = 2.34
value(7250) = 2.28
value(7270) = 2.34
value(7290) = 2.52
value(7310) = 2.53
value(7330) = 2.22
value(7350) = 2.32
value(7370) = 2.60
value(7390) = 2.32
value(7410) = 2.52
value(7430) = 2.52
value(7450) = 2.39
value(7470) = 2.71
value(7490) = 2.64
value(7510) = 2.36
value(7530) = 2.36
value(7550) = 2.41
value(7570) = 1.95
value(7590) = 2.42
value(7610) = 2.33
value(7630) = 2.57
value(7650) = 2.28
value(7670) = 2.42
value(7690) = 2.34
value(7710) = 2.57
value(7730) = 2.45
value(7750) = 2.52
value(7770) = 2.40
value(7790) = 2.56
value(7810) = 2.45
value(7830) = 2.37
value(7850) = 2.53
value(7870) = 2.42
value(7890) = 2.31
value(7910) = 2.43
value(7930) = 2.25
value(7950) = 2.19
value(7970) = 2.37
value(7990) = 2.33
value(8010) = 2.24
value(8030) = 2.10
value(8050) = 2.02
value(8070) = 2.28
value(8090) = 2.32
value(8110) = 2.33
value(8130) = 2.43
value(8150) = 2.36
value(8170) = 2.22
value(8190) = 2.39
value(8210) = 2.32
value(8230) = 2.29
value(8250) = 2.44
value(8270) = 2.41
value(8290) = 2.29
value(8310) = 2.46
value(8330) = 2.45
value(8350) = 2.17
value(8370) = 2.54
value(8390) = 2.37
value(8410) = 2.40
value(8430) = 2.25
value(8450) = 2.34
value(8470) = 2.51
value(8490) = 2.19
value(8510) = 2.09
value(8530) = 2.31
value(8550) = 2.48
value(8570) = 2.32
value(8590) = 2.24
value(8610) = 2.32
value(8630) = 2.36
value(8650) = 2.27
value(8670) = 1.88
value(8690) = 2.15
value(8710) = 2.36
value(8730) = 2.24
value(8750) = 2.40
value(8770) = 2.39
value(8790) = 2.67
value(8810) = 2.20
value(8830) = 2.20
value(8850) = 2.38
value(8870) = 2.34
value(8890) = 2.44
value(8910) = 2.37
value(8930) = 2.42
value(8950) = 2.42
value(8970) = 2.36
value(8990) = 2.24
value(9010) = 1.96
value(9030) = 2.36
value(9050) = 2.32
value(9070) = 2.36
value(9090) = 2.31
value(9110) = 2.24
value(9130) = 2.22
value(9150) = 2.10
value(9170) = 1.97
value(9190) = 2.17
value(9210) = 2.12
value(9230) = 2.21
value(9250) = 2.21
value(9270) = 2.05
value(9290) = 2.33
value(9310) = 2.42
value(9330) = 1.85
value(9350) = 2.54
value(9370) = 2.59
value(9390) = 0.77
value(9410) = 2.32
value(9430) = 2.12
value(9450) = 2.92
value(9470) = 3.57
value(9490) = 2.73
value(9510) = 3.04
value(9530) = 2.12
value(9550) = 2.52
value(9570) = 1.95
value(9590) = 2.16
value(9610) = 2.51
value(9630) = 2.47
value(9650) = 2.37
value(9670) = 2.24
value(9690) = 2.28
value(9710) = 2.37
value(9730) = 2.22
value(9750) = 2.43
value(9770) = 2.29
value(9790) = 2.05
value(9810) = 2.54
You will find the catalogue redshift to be 0.285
